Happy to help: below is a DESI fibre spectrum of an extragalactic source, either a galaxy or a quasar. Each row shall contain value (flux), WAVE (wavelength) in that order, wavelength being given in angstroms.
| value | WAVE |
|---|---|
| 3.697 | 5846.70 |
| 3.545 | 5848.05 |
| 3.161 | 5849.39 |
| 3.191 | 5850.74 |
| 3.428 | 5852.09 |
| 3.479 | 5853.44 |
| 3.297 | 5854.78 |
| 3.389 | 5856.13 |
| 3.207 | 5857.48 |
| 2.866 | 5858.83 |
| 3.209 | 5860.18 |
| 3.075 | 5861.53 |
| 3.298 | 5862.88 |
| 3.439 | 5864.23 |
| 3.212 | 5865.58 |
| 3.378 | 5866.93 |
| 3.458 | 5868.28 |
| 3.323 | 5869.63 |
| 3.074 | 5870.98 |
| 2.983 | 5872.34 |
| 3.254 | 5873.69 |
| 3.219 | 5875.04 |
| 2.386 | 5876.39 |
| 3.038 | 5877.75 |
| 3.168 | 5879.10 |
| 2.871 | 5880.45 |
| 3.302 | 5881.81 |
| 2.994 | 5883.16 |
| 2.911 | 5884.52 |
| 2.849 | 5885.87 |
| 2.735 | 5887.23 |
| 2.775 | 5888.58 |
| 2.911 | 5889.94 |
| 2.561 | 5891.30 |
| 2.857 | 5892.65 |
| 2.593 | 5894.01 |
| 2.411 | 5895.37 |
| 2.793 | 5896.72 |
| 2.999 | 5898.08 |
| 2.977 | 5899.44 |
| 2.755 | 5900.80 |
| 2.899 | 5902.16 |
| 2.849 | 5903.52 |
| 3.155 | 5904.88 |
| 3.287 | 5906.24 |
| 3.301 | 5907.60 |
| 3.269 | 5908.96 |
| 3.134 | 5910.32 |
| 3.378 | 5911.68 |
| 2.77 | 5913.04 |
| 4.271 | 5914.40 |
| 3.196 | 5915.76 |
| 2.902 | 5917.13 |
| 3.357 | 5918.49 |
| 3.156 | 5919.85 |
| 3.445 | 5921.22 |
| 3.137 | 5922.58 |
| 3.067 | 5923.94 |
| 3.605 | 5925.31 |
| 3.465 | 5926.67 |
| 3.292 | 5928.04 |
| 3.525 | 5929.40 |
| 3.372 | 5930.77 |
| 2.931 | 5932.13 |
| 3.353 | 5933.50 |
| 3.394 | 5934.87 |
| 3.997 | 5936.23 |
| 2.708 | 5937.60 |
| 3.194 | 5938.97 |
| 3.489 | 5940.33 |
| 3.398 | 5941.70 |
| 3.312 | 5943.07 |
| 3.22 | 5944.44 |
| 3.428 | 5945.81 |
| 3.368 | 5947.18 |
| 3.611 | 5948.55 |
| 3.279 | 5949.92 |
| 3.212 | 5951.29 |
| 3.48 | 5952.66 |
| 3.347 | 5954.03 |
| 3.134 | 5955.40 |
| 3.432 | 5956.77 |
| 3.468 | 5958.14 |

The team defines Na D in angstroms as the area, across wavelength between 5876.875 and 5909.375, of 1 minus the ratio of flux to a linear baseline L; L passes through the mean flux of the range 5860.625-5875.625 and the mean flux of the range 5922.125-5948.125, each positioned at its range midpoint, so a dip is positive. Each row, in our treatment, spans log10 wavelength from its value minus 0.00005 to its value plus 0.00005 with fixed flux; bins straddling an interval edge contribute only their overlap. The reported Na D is 3.5 angstroms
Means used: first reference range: 3.25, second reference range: 3.33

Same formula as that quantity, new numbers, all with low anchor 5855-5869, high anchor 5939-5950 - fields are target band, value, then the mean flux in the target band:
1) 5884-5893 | 1.4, 2.8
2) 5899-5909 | 0.8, 3.05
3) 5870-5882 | 0.9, 3.03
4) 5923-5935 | 0.1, 3.33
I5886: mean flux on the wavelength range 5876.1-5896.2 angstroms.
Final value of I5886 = 2.83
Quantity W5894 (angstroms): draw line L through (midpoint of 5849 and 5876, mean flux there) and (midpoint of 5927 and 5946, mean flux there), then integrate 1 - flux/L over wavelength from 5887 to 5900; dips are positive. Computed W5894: 2.0 angstroms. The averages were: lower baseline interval 3.24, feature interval 2.76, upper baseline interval 3.33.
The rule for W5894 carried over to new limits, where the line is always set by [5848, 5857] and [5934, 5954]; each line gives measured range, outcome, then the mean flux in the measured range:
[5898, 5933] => 1.5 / 3.22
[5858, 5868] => 0.4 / 3.22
